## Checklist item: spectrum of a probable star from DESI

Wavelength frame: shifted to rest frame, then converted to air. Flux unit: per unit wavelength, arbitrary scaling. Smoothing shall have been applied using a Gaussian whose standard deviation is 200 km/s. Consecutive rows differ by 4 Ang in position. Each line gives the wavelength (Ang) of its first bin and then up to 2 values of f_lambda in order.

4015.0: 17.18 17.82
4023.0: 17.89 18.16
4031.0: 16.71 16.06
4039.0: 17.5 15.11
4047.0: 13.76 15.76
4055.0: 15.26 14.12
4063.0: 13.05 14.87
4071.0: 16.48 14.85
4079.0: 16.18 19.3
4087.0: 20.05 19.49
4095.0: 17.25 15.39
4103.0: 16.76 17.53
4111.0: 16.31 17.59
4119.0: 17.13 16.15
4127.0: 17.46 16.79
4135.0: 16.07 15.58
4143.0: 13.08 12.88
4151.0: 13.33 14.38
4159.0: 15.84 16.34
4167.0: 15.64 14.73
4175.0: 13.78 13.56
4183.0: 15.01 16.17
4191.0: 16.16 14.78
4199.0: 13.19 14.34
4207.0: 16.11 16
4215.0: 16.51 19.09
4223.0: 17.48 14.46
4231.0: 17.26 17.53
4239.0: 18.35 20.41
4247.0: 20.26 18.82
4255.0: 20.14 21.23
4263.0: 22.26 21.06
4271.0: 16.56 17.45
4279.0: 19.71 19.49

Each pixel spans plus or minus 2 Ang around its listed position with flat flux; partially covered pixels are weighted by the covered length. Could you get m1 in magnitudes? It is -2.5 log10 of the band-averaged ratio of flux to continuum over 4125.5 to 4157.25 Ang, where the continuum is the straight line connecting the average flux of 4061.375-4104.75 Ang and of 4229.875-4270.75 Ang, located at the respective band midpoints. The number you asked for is 0.19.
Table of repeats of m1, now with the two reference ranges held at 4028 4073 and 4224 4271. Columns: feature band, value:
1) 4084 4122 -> -0.073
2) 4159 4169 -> 0.102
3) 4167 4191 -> 0.197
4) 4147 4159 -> 0.230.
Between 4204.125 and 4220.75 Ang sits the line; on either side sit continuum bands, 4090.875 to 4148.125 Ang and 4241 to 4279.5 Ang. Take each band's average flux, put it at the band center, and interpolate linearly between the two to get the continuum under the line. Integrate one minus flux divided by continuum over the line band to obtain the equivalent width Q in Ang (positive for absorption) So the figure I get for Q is 1.7 Ang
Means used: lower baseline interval 16.3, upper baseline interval 19.8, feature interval 16.8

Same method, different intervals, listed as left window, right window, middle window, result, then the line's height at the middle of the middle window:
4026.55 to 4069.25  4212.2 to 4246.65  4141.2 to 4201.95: 8.6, 17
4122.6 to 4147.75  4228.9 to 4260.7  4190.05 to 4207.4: 2.9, 17.7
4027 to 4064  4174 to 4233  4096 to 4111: -1.0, 15.5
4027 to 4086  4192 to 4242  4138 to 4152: 2.2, 16.1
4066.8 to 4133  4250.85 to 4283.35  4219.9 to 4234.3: 1.8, 19.1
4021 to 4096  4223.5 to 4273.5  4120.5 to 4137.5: 0.7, 17.4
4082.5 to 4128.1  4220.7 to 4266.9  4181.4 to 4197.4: 2.5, 18.4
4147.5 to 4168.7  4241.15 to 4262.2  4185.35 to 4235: 5.2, 17.9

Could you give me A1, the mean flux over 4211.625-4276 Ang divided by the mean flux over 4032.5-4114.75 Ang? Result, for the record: 1.14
